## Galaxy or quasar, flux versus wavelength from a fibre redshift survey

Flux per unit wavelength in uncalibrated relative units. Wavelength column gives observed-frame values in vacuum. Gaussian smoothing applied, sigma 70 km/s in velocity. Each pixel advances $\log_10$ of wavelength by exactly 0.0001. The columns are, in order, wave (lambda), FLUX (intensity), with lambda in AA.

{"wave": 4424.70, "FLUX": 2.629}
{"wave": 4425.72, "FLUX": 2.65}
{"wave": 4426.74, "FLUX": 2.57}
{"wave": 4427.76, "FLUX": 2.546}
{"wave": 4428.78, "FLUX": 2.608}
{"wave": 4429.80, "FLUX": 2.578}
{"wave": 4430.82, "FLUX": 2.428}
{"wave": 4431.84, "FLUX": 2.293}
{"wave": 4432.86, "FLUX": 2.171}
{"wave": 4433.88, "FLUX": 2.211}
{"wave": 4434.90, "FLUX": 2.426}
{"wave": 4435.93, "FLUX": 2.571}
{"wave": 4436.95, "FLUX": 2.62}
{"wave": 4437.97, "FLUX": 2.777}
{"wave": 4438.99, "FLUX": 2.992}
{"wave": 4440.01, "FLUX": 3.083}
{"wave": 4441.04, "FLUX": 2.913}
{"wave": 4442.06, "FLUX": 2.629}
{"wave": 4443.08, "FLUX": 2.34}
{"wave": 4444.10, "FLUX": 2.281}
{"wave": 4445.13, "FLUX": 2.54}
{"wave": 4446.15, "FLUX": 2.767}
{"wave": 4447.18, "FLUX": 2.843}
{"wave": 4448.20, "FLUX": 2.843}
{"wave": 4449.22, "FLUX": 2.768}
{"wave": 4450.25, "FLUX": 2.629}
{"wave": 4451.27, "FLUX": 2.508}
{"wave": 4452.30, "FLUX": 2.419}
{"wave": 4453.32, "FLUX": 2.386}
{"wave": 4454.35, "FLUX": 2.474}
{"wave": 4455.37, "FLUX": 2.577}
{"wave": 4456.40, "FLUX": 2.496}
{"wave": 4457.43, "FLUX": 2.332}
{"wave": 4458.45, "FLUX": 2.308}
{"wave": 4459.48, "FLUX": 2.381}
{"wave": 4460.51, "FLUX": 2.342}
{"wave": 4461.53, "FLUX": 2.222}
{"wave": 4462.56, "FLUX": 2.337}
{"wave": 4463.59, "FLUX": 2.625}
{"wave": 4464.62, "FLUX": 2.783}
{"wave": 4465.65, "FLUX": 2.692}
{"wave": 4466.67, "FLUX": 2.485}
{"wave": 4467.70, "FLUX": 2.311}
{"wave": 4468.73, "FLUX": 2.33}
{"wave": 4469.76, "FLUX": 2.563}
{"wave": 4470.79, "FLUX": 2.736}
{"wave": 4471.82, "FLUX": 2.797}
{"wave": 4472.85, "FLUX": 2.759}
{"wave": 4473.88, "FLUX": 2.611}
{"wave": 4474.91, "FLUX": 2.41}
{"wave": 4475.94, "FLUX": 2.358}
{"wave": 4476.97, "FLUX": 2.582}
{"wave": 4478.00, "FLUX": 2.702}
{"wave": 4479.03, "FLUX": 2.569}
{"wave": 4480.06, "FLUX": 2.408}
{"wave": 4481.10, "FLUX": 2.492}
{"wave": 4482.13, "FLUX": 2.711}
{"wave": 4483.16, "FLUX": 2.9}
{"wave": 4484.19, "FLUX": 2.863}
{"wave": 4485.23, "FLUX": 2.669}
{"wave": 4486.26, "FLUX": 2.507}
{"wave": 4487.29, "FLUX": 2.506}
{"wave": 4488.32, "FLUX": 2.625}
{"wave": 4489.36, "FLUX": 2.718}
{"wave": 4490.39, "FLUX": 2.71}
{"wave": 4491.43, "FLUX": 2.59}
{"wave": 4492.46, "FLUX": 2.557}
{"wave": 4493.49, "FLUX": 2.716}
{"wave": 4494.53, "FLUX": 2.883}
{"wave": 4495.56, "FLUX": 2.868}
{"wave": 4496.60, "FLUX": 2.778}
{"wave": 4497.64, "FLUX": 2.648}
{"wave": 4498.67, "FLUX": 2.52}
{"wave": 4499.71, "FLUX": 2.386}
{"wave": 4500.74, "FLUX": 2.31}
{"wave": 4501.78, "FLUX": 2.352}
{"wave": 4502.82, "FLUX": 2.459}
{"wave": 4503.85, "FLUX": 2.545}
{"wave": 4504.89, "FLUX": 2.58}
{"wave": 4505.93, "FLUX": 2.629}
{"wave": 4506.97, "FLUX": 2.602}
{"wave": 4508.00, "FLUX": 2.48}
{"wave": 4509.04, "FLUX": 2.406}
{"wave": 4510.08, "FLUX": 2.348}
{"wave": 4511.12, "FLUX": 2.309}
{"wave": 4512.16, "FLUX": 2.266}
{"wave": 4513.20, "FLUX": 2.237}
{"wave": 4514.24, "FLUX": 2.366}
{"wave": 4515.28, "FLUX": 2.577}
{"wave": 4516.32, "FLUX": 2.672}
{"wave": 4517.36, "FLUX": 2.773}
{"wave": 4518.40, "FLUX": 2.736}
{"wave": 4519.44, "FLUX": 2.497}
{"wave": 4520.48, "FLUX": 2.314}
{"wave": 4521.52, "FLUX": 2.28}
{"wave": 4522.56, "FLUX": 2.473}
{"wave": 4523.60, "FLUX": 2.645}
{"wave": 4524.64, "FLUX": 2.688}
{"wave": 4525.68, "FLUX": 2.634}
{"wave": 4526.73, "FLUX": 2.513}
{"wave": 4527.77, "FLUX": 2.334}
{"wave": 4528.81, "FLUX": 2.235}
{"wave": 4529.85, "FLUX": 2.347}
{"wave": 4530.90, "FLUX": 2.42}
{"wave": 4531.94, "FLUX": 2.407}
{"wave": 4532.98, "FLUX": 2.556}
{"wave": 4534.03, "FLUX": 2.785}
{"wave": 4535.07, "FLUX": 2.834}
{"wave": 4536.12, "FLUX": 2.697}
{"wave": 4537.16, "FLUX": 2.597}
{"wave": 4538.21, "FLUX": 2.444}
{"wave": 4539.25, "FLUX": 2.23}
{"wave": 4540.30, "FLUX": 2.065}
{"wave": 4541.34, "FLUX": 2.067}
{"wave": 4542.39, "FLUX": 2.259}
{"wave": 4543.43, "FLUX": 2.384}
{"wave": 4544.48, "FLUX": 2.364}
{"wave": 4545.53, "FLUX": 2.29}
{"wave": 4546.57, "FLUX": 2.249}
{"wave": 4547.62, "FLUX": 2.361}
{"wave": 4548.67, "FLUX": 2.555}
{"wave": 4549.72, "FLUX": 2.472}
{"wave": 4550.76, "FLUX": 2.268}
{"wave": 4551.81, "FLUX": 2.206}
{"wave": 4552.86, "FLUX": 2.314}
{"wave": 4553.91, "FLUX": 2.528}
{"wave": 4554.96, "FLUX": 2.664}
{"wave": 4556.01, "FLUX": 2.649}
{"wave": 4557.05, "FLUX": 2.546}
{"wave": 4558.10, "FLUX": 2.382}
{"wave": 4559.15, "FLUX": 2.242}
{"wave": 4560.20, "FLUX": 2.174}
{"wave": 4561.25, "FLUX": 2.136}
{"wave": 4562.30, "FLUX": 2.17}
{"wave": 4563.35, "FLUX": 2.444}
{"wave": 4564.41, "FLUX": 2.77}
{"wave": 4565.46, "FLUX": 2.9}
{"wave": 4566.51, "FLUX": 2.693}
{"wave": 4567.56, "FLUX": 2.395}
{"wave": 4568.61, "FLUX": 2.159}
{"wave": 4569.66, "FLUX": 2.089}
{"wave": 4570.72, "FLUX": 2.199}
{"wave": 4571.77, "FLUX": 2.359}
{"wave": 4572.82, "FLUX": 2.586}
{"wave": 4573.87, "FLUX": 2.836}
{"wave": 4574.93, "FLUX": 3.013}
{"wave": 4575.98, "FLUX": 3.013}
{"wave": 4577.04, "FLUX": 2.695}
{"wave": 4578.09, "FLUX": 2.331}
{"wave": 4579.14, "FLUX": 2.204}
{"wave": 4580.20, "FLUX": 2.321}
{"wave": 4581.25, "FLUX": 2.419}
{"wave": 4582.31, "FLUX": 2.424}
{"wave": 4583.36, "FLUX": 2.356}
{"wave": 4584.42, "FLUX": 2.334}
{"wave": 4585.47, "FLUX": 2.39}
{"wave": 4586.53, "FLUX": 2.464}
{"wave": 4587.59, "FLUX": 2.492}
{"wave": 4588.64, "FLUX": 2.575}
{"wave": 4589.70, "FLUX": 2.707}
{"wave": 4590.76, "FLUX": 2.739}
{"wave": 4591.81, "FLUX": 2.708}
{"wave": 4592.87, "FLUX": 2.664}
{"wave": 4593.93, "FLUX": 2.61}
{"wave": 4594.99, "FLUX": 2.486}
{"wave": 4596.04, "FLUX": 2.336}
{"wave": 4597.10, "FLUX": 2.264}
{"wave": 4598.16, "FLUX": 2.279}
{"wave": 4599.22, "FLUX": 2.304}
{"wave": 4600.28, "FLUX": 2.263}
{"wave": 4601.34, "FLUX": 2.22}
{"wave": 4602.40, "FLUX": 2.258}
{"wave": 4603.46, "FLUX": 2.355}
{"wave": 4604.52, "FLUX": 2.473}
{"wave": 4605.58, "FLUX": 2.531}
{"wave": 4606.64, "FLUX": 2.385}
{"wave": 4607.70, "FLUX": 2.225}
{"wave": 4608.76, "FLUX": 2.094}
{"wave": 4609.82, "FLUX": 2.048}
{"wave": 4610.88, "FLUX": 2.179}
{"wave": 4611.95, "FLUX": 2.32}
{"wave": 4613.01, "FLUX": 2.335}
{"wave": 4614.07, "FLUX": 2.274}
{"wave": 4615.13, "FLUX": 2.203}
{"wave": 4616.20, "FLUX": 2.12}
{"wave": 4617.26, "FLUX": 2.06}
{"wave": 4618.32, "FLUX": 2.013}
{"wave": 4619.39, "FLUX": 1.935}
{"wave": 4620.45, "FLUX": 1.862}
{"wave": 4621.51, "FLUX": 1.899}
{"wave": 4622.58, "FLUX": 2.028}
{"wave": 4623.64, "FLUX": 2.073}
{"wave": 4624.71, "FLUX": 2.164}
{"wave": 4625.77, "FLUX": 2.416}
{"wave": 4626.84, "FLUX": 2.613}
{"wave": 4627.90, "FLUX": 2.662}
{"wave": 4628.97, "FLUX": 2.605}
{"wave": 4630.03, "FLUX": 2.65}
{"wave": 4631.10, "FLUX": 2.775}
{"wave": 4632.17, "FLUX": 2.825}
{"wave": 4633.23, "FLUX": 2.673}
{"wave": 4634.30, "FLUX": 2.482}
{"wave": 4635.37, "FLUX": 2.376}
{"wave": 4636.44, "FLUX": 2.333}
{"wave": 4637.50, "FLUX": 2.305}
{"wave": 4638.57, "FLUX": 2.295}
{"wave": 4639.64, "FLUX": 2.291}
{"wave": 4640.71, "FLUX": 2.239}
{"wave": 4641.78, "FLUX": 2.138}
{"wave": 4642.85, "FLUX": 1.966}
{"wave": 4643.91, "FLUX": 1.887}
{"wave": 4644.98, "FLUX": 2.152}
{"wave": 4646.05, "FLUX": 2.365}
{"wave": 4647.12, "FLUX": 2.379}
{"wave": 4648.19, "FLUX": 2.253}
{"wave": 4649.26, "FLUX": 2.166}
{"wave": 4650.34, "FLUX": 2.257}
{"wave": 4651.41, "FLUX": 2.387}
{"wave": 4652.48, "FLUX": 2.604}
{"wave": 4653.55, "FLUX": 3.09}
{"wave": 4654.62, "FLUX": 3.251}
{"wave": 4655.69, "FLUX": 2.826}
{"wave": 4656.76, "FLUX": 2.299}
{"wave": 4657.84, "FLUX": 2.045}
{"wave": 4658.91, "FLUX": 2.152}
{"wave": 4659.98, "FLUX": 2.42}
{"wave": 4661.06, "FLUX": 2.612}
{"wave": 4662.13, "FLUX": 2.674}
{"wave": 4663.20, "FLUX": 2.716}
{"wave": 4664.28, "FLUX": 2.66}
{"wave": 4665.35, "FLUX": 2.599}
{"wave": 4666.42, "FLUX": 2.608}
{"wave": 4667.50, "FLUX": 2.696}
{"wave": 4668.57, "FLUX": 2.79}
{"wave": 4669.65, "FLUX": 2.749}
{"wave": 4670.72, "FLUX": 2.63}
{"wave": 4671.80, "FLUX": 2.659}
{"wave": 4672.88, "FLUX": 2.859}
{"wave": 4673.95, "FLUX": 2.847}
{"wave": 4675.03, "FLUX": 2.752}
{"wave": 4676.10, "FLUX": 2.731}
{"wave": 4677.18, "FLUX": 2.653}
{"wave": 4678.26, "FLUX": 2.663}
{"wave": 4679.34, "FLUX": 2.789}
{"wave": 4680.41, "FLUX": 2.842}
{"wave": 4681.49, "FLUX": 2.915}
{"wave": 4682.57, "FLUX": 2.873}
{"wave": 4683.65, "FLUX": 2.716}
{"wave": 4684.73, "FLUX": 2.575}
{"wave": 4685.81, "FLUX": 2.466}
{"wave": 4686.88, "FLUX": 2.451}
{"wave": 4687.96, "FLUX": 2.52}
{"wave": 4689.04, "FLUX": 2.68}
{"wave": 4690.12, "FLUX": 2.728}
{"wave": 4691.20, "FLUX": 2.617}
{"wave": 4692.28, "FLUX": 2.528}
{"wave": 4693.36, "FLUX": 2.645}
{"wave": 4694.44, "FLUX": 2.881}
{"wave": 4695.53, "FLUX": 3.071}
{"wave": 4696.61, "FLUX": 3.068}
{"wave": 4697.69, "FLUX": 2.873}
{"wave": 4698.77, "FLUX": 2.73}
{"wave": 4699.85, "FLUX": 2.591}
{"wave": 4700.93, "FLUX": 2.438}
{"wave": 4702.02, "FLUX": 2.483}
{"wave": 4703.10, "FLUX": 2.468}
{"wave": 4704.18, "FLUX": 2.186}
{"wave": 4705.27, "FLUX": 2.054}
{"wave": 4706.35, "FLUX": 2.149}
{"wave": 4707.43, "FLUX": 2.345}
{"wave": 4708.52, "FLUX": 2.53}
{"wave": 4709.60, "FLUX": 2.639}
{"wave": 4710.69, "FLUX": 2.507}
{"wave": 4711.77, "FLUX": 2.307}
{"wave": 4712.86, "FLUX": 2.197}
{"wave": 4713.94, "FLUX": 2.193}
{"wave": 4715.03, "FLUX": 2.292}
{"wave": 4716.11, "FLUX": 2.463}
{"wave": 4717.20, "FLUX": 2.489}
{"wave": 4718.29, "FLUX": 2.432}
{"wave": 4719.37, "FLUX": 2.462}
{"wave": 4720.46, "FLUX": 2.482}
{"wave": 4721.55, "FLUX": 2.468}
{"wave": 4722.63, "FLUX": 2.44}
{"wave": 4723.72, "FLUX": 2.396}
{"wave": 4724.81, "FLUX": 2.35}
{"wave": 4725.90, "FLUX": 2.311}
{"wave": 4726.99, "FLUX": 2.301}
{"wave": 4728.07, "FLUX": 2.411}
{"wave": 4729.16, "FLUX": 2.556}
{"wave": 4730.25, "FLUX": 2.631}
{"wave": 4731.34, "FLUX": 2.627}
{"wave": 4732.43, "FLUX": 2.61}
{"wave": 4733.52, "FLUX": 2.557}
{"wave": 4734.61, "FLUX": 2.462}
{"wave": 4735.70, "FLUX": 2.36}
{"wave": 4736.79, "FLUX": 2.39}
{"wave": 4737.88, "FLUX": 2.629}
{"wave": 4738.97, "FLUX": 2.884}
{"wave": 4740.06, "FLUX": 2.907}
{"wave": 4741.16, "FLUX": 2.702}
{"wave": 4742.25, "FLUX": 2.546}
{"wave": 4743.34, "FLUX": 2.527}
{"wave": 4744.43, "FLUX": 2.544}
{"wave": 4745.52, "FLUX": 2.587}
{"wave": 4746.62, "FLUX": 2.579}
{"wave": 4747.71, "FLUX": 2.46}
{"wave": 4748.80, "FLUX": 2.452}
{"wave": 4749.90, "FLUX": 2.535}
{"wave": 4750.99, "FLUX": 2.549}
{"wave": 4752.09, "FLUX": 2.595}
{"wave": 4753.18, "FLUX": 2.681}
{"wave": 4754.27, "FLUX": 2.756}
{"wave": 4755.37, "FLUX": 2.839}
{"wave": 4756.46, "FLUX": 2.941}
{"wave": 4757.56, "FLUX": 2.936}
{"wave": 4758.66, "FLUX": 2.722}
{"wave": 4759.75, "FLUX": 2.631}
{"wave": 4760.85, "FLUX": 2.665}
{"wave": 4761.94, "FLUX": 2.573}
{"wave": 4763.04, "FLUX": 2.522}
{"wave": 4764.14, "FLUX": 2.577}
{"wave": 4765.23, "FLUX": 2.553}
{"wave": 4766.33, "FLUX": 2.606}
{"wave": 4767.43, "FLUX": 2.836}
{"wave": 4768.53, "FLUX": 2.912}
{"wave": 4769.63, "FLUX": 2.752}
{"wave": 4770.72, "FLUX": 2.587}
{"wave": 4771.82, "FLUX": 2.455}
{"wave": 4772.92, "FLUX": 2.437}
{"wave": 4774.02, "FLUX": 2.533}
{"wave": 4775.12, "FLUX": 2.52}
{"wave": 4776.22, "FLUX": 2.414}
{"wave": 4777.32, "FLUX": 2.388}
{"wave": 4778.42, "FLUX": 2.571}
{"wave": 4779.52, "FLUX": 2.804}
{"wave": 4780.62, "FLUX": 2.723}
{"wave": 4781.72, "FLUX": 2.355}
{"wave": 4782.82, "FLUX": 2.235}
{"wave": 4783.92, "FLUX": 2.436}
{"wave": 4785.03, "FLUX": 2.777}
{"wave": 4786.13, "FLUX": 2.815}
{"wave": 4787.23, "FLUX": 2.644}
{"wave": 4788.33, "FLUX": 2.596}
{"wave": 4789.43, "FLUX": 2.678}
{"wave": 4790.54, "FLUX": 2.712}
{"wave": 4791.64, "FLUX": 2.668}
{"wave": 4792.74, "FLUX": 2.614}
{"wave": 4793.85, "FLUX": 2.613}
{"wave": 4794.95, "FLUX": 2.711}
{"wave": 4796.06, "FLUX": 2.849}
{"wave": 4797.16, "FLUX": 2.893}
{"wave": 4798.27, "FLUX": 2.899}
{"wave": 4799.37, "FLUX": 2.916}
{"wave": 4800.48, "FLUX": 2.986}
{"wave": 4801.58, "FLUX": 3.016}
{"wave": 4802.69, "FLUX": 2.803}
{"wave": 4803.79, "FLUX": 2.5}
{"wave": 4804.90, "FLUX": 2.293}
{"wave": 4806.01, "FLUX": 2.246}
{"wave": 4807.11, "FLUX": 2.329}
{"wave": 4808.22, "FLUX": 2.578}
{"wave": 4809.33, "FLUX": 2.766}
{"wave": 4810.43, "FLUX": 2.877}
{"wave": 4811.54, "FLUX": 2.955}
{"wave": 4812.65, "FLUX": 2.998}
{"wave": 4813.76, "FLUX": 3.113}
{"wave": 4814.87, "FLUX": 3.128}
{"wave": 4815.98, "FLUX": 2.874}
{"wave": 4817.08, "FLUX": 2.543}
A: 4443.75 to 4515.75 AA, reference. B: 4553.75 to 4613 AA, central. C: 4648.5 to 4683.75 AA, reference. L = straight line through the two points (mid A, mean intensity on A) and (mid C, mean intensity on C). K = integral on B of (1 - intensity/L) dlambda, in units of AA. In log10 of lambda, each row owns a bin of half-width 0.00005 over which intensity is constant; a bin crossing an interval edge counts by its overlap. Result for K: 3.9 AA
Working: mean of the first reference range 2.55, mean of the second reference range 2.65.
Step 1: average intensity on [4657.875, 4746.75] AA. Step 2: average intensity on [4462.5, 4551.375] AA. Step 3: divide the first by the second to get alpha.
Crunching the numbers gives 1.02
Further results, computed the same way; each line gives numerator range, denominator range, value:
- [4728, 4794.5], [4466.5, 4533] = 1.03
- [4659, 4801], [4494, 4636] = 1.07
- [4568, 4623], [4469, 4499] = 0.89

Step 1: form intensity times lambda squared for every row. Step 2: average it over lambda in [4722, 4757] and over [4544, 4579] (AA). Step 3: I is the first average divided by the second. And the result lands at 1.13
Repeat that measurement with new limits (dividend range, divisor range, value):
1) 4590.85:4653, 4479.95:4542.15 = 0.96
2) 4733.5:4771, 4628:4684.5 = 1.08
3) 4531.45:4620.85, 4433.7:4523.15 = 0.98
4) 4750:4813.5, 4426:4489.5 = 1.20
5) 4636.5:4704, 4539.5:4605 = 1.11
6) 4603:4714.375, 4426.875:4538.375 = 1.05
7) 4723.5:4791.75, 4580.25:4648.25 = 1.18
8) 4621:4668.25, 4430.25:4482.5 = 1.04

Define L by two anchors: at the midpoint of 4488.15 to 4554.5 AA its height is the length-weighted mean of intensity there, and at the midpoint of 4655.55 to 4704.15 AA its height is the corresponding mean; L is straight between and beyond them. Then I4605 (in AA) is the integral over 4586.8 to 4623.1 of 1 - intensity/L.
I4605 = 3.8 AA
